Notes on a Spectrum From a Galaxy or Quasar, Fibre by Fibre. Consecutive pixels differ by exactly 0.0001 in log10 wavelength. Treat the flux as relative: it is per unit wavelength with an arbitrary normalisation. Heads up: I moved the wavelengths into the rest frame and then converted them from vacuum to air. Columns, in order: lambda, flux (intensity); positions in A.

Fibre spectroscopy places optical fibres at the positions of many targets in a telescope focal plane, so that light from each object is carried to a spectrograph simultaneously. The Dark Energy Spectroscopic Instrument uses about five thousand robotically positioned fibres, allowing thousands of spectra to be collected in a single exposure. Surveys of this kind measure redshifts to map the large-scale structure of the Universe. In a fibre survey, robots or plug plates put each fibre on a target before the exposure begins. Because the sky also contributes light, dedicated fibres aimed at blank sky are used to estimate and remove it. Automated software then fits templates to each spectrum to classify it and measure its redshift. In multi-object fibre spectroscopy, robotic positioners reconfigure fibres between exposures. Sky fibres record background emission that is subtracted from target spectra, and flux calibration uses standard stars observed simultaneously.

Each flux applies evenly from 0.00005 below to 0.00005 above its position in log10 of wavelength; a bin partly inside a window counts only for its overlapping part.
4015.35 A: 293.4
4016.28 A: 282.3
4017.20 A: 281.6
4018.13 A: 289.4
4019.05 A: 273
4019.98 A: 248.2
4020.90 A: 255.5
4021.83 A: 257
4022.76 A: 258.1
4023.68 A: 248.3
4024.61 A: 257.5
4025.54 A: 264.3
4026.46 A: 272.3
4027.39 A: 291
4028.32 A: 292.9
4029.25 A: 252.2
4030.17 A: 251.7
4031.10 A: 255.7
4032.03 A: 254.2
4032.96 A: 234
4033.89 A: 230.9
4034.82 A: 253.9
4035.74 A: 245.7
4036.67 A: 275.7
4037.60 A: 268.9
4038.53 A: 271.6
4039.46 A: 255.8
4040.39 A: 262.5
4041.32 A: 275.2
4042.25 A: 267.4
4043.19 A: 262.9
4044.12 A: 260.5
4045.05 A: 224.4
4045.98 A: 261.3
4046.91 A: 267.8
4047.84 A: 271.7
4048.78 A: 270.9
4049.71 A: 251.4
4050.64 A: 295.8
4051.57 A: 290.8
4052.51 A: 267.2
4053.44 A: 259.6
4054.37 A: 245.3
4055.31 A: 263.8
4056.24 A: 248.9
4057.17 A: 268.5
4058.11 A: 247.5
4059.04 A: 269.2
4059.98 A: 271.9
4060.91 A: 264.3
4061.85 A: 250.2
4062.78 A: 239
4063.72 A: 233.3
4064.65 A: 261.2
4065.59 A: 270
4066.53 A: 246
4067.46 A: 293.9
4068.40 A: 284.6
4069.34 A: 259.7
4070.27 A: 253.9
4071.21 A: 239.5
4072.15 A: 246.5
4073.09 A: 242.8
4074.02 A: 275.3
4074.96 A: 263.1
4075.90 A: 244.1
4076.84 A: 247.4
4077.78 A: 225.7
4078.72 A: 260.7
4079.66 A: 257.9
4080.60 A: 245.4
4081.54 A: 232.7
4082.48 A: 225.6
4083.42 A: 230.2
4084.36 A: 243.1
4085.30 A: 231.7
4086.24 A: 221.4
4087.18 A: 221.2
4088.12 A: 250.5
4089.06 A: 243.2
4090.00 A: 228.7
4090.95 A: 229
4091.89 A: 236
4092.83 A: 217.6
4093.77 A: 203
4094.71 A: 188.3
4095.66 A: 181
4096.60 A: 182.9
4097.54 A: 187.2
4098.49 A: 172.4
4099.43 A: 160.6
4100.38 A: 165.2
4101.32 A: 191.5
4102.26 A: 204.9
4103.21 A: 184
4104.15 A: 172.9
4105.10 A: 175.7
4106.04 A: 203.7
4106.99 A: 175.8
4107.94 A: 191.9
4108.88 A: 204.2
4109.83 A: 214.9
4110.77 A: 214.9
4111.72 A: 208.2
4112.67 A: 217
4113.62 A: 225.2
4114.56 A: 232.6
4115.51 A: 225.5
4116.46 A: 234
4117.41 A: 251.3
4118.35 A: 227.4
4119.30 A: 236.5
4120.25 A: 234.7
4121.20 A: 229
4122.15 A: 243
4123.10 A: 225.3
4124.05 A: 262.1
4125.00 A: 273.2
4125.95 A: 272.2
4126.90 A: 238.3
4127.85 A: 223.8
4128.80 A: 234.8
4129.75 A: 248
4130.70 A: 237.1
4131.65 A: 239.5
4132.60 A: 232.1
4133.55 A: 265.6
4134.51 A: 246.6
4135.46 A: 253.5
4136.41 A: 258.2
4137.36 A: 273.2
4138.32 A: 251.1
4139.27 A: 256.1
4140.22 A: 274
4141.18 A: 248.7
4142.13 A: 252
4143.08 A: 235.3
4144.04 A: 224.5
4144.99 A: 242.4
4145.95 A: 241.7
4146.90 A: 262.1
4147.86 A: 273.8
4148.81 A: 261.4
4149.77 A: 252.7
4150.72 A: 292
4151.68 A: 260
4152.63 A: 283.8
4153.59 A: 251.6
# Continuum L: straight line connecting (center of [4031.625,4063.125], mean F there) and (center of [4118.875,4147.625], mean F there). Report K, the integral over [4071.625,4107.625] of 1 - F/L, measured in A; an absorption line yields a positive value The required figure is 5.2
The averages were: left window 260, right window 247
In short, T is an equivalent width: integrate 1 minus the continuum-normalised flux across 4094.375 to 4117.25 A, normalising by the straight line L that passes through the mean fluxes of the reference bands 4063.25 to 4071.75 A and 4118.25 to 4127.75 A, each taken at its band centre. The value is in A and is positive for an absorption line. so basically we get 4.7 A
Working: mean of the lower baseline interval 260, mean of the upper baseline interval 244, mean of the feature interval 197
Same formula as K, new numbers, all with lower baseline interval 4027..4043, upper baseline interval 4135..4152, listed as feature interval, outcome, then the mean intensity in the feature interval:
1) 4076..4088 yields 1.0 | 238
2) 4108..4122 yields 1.8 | 225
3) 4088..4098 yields 1.8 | 212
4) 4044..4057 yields -0.1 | 263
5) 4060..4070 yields 0.0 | 261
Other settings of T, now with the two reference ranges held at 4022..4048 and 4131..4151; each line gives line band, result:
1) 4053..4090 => 1.1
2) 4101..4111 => 2.4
